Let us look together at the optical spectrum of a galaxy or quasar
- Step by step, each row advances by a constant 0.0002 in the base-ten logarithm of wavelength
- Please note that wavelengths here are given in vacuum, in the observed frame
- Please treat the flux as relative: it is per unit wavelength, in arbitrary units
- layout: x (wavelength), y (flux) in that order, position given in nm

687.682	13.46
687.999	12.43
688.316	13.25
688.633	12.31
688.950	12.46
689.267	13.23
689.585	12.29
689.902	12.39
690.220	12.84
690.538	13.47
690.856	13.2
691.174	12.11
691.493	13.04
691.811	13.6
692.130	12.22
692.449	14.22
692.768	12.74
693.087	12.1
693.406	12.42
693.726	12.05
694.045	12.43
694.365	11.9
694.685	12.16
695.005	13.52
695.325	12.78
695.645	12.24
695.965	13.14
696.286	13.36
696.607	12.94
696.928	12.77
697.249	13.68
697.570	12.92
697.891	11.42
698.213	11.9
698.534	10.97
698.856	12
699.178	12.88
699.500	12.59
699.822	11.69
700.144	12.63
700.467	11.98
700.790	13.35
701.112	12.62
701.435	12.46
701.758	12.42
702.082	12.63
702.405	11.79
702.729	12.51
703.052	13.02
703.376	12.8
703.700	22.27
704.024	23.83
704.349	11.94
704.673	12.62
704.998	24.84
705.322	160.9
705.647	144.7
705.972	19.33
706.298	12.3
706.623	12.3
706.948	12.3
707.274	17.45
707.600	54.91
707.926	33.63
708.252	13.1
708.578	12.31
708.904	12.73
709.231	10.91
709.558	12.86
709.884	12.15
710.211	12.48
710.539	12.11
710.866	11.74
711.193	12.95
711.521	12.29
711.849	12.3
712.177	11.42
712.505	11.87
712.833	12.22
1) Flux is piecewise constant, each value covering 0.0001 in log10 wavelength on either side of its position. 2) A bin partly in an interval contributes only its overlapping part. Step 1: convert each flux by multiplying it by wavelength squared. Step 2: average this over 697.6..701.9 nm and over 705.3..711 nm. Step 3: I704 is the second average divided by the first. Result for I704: 2.42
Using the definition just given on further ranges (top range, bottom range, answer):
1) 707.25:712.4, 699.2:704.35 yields 1.22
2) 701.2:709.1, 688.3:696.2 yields 2.33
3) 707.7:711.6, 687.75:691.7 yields 1.22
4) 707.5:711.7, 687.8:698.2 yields 1.37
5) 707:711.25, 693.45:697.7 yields 1.43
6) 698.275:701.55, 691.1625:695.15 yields 0.99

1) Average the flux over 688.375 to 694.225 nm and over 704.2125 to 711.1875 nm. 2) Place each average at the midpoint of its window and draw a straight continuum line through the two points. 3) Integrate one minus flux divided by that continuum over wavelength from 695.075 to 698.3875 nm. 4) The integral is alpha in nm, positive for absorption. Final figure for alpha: 1.00 nm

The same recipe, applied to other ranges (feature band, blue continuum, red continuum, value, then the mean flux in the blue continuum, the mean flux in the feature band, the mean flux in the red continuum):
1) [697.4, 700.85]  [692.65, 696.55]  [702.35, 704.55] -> 0.47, 12.6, 12.2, 15.6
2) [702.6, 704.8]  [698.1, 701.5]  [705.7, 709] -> 0.34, 12.3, 15.7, 24.3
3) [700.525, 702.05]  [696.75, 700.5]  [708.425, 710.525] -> -0.05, 12.3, 12.7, 12.2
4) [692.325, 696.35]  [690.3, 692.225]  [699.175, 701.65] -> 0.04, 13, 12.7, 12.5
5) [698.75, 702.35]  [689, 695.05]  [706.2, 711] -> 0.59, 12.7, 12.5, 17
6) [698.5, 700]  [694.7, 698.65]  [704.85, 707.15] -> 0.75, 12.6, 12.1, 54.8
